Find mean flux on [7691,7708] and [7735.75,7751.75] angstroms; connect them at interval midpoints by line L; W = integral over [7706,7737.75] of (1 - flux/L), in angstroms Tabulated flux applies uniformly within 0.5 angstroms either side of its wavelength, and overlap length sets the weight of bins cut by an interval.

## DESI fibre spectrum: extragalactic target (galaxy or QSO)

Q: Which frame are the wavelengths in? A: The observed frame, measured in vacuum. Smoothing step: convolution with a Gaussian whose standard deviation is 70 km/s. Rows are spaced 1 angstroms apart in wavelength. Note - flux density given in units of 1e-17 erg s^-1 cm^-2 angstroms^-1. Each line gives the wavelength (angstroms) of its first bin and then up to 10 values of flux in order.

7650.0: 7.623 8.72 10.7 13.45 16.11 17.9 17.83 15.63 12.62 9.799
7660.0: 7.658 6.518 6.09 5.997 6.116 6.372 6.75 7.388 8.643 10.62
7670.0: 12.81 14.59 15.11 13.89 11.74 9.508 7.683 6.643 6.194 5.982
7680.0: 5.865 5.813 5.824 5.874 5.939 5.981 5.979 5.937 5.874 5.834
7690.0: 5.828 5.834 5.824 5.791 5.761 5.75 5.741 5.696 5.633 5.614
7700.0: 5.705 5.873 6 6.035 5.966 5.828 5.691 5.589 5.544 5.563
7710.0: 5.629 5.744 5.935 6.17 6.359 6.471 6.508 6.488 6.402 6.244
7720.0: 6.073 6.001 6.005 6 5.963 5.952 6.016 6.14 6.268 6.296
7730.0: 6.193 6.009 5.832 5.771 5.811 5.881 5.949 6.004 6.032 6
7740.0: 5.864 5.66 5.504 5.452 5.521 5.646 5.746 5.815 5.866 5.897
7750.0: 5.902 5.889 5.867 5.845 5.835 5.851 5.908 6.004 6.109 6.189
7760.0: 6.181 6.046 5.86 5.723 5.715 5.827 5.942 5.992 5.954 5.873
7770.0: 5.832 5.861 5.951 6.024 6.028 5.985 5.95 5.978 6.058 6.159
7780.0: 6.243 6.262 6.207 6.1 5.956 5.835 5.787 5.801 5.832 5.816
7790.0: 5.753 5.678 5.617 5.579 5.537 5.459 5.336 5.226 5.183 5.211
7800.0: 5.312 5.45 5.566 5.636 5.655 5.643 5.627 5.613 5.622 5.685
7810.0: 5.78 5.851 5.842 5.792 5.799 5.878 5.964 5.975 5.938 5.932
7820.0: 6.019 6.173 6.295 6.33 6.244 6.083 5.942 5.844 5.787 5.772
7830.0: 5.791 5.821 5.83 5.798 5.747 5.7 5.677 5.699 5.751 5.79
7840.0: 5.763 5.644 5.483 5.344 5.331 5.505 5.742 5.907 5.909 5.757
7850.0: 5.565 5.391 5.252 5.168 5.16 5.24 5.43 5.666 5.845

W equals -1.3 angstroms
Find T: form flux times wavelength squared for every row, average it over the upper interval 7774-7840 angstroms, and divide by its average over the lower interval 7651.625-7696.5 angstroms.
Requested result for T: 0.69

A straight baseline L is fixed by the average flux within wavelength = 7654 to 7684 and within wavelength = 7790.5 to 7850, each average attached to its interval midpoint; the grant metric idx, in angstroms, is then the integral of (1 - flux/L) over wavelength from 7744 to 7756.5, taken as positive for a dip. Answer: 2.7 angstroms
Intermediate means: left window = 9.48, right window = 5.73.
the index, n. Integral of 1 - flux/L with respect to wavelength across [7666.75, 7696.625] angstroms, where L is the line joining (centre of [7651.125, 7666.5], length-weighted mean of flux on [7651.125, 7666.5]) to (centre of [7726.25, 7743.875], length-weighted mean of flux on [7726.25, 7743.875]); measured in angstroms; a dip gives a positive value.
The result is 5.2 angstroms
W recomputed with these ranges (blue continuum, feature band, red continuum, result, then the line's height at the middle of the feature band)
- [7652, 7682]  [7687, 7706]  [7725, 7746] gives 5.55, 8.22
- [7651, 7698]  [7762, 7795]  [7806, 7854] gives 3.94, 6.7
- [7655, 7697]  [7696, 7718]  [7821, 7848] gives 5.12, 7.71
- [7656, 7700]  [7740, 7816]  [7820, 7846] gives 8.24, 6.51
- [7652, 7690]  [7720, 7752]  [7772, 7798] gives 5.94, 7.25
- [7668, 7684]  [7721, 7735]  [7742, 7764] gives 1.80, 6.9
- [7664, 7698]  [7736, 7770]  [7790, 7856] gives 3.67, 6.58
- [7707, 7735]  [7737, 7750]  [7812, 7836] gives 0.54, 6.02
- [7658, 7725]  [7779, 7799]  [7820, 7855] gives 1.22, 6.12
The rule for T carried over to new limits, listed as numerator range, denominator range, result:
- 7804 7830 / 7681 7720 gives 1.03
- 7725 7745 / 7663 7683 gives 0.69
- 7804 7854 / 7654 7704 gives 0.75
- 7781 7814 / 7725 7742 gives 0.97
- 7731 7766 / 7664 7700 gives 0.81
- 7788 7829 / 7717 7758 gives 0.99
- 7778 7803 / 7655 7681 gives 0.61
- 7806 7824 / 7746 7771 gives 1.02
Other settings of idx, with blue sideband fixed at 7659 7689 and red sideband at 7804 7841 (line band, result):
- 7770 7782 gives 0.83 angstroms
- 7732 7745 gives 2.28 angstroms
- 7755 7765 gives 1.13 angstroms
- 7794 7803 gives 1.18 angstroms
